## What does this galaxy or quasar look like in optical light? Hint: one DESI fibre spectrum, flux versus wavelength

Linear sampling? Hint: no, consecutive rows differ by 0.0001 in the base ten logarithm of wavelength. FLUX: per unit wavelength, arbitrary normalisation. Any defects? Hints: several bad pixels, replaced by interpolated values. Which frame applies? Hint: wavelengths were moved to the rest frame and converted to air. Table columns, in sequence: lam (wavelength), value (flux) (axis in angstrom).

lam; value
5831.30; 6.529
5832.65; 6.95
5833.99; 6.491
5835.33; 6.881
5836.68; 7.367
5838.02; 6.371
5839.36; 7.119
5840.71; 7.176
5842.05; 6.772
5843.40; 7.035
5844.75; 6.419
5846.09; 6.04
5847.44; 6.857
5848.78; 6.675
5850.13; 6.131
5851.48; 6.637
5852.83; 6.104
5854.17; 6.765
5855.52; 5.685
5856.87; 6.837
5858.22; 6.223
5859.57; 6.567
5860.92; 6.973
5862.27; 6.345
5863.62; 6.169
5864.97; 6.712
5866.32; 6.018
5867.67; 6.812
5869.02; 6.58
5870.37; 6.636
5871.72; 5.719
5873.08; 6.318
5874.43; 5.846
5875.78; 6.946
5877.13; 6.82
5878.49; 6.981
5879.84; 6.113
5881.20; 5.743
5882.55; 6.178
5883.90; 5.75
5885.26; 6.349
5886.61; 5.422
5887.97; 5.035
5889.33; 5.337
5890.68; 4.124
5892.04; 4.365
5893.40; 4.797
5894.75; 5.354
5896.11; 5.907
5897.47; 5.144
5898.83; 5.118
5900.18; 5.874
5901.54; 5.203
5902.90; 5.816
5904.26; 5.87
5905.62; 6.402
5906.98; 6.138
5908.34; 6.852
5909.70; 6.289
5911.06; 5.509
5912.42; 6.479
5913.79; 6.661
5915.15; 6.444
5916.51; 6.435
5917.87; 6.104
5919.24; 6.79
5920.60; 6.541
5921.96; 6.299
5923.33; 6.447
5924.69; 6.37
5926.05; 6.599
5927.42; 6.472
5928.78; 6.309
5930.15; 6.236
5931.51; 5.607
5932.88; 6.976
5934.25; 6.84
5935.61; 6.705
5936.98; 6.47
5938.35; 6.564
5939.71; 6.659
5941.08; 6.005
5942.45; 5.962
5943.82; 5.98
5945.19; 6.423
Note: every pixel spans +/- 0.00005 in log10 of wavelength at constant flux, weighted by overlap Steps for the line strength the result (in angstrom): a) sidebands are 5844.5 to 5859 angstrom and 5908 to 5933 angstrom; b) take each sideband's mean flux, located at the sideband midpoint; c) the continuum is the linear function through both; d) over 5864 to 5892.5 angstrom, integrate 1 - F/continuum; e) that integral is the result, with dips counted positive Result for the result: 1.7 angstrom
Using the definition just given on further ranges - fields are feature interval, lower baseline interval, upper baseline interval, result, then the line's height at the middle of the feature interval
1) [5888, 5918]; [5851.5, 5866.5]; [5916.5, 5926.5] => 3.4 angstrom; 6.44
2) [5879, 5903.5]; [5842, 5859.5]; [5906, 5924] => 3.7 angstrom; 6.41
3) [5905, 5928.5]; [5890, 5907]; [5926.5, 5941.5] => -1.9 angstrom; 5.92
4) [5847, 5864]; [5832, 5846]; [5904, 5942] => 0.7 angstrom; 6.74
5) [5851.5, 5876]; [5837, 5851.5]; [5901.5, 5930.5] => 0.7 angstrom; 6.58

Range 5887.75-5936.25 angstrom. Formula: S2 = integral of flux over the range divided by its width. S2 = 5.99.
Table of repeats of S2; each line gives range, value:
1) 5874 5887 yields 6.24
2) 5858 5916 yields 6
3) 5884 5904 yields 5.3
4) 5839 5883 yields 6.48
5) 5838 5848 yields 6.74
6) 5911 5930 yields 6.41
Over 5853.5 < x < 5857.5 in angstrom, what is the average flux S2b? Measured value 6.42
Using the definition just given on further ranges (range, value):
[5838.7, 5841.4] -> 7.14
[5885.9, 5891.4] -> 4.98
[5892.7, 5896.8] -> 5.35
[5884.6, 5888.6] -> 5.61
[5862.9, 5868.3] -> 6.43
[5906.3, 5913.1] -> 6.26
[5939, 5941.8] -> 6.34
